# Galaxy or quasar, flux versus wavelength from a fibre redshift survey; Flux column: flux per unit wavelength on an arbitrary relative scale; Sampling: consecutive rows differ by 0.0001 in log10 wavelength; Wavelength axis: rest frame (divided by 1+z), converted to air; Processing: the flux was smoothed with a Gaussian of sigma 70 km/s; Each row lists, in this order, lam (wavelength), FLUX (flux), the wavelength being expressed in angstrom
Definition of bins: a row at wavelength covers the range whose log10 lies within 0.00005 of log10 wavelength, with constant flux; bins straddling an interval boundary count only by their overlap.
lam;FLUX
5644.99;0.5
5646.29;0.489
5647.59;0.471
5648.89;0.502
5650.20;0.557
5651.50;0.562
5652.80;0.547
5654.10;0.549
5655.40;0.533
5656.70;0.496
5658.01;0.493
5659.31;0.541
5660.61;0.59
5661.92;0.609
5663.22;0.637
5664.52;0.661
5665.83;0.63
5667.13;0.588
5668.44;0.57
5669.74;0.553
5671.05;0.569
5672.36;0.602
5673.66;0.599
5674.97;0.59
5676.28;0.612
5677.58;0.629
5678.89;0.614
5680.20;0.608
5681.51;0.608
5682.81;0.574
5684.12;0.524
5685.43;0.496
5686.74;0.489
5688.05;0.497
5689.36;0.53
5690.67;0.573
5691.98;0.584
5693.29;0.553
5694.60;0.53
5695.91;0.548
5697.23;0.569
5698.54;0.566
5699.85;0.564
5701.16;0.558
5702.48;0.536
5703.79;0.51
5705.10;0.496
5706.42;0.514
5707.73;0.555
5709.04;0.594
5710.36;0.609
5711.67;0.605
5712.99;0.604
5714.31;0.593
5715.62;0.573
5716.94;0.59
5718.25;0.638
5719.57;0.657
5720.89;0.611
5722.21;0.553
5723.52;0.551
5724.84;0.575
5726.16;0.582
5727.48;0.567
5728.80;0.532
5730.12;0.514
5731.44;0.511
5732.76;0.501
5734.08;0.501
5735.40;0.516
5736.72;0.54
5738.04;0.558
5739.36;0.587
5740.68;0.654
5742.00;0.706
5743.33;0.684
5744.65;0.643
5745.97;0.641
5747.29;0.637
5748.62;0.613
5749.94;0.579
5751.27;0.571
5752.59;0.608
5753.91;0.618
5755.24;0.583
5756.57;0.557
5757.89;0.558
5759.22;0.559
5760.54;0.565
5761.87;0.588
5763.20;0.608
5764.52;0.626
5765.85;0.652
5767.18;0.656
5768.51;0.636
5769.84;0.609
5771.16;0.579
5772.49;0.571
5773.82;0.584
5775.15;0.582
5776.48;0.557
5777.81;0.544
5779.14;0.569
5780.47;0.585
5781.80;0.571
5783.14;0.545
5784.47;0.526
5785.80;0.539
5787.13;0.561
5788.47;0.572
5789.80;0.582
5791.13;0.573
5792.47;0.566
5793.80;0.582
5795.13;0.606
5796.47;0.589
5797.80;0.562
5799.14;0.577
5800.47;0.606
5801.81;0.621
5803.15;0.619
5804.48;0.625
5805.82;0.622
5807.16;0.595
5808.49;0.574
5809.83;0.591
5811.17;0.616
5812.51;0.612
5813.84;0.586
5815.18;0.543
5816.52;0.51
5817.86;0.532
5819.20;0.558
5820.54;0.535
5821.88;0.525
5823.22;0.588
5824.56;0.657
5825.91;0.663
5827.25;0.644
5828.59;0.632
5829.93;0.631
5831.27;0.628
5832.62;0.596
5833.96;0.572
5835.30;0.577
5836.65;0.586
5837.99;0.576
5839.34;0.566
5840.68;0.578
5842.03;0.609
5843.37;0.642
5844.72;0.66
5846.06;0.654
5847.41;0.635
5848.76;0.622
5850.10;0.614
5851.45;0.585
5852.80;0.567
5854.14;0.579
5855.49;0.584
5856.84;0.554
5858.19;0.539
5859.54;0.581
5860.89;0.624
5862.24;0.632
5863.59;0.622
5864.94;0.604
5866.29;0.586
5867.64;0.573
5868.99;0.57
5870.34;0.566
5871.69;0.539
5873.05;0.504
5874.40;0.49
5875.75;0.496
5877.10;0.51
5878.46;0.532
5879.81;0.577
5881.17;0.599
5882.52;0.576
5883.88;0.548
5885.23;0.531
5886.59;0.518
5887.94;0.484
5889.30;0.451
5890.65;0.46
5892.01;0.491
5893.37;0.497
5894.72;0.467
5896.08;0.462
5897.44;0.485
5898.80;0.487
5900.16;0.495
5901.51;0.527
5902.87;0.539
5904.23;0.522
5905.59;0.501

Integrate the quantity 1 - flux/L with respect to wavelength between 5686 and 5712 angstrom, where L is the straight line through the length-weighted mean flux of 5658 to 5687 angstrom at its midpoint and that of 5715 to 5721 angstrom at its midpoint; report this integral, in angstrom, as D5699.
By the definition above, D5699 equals 2.33 angstrom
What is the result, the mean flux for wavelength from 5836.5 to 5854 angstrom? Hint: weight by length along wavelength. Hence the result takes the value 0.607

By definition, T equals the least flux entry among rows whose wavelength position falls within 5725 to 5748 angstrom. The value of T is 0.501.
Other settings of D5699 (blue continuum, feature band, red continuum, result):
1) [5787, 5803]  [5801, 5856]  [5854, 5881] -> -2.2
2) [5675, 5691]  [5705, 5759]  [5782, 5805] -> -1.2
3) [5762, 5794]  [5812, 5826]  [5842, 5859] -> 0.6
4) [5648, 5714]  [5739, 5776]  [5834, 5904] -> -3.2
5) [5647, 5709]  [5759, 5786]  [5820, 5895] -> -0.9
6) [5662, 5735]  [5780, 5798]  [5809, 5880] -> 0.3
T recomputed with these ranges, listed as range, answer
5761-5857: 0.51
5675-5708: 0.489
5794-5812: 0.562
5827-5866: 0.539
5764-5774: 0.571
